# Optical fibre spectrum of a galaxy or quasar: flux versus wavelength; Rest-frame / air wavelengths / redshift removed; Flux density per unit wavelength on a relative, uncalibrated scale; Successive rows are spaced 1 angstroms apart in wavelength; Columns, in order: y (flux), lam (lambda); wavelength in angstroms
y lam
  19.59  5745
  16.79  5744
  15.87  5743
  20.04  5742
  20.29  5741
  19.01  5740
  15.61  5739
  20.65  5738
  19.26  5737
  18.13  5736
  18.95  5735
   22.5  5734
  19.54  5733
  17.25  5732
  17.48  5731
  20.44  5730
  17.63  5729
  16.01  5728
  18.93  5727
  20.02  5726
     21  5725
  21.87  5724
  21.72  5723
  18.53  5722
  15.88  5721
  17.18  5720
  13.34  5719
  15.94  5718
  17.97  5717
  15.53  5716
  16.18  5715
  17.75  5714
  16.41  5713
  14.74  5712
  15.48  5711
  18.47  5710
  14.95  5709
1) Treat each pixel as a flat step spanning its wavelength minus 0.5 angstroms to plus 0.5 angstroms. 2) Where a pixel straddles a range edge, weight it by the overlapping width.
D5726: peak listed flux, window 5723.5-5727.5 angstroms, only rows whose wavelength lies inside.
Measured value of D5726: 21.87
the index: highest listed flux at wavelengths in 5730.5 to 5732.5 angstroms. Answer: 17.48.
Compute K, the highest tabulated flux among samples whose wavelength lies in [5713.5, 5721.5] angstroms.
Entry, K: 17.97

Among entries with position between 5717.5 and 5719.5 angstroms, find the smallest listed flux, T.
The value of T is 13.34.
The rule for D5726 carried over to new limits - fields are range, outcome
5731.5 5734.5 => 22.5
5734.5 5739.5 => 20.65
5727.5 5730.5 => 20.44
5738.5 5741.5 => 20.29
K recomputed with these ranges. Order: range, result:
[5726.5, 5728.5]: 18.93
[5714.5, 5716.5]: 16.18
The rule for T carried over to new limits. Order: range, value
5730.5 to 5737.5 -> 17.25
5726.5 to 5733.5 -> 16.01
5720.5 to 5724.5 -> 15.88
